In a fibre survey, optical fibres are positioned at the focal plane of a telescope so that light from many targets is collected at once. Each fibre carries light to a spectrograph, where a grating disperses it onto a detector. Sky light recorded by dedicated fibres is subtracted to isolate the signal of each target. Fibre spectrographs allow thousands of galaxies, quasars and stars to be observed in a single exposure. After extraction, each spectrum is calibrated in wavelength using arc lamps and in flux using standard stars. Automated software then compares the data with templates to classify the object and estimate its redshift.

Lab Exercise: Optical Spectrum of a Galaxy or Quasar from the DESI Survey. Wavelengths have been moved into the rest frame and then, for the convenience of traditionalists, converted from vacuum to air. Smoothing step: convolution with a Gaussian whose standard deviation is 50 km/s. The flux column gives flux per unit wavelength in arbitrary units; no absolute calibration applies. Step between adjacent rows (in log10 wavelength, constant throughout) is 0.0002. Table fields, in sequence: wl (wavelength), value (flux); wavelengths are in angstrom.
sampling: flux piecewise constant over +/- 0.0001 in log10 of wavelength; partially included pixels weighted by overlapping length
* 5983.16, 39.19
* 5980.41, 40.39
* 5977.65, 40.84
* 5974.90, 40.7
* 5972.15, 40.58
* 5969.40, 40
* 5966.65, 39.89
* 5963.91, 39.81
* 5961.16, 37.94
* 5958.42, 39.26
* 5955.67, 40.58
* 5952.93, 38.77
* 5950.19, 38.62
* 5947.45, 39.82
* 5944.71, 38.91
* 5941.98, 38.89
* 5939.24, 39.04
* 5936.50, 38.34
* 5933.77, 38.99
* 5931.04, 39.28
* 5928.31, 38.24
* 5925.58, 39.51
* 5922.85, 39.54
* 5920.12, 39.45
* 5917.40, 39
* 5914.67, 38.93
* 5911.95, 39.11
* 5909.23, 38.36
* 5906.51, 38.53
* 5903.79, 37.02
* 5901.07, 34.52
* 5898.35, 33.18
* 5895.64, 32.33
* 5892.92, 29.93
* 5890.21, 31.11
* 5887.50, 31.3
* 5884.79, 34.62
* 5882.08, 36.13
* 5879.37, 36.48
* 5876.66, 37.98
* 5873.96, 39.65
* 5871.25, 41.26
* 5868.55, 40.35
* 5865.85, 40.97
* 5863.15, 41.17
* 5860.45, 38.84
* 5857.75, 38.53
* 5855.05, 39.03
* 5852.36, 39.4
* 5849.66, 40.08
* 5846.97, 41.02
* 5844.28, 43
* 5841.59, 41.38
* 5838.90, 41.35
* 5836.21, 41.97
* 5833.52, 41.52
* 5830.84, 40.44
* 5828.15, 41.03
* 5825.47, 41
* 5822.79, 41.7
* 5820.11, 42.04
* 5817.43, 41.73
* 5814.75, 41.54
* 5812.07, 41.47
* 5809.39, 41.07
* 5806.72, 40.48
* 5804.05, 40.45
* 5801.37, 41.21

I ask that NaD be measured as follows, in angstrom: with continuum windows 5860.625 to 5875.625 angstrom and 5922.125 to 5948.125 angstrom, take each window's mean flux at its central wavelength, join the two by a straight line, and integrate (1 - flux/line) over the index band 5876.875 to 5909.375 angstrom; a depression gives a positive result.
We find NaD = 4.5 angstrom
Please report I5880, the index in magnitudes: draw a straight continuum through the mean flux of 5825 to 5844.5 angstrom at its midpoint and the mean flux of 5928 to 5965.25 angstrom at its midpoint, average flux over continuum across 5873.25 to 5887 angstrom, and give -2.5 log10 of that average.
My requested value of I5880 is 0.11 mag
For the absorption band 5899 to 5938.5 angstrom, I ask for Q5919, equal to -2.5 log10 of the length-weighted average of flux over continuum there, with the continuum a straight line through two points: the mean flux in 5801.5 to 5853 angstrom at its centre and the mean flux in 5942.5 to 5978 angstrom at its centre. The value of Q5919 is 0.048 mag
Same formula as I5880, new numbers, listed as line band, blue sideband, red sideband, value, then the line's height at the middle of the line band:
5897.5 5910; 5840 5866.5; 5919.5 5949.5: 0.09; 39.5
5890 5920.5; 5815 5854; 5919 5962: 0.11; 39.8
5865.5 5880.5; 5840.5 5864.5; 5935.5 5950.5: 0.02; 40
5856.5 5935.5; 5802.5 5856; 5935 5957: 0.07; 40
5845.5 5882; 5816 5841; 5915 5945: 0.03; 40.6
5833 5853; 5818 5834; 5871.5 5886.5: -0.03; 40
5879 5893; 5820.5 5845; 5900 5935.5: 0.19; 39.6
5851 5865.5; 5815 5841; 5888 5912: -0.03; 38.5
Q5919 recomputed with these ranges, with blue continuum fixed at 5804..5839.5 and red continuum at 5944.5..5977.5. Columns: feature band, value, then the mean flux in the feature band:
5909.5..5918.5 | 0.035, 38.9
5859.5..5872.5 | 0.005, 40.6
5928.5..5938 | 0.033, 38.8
